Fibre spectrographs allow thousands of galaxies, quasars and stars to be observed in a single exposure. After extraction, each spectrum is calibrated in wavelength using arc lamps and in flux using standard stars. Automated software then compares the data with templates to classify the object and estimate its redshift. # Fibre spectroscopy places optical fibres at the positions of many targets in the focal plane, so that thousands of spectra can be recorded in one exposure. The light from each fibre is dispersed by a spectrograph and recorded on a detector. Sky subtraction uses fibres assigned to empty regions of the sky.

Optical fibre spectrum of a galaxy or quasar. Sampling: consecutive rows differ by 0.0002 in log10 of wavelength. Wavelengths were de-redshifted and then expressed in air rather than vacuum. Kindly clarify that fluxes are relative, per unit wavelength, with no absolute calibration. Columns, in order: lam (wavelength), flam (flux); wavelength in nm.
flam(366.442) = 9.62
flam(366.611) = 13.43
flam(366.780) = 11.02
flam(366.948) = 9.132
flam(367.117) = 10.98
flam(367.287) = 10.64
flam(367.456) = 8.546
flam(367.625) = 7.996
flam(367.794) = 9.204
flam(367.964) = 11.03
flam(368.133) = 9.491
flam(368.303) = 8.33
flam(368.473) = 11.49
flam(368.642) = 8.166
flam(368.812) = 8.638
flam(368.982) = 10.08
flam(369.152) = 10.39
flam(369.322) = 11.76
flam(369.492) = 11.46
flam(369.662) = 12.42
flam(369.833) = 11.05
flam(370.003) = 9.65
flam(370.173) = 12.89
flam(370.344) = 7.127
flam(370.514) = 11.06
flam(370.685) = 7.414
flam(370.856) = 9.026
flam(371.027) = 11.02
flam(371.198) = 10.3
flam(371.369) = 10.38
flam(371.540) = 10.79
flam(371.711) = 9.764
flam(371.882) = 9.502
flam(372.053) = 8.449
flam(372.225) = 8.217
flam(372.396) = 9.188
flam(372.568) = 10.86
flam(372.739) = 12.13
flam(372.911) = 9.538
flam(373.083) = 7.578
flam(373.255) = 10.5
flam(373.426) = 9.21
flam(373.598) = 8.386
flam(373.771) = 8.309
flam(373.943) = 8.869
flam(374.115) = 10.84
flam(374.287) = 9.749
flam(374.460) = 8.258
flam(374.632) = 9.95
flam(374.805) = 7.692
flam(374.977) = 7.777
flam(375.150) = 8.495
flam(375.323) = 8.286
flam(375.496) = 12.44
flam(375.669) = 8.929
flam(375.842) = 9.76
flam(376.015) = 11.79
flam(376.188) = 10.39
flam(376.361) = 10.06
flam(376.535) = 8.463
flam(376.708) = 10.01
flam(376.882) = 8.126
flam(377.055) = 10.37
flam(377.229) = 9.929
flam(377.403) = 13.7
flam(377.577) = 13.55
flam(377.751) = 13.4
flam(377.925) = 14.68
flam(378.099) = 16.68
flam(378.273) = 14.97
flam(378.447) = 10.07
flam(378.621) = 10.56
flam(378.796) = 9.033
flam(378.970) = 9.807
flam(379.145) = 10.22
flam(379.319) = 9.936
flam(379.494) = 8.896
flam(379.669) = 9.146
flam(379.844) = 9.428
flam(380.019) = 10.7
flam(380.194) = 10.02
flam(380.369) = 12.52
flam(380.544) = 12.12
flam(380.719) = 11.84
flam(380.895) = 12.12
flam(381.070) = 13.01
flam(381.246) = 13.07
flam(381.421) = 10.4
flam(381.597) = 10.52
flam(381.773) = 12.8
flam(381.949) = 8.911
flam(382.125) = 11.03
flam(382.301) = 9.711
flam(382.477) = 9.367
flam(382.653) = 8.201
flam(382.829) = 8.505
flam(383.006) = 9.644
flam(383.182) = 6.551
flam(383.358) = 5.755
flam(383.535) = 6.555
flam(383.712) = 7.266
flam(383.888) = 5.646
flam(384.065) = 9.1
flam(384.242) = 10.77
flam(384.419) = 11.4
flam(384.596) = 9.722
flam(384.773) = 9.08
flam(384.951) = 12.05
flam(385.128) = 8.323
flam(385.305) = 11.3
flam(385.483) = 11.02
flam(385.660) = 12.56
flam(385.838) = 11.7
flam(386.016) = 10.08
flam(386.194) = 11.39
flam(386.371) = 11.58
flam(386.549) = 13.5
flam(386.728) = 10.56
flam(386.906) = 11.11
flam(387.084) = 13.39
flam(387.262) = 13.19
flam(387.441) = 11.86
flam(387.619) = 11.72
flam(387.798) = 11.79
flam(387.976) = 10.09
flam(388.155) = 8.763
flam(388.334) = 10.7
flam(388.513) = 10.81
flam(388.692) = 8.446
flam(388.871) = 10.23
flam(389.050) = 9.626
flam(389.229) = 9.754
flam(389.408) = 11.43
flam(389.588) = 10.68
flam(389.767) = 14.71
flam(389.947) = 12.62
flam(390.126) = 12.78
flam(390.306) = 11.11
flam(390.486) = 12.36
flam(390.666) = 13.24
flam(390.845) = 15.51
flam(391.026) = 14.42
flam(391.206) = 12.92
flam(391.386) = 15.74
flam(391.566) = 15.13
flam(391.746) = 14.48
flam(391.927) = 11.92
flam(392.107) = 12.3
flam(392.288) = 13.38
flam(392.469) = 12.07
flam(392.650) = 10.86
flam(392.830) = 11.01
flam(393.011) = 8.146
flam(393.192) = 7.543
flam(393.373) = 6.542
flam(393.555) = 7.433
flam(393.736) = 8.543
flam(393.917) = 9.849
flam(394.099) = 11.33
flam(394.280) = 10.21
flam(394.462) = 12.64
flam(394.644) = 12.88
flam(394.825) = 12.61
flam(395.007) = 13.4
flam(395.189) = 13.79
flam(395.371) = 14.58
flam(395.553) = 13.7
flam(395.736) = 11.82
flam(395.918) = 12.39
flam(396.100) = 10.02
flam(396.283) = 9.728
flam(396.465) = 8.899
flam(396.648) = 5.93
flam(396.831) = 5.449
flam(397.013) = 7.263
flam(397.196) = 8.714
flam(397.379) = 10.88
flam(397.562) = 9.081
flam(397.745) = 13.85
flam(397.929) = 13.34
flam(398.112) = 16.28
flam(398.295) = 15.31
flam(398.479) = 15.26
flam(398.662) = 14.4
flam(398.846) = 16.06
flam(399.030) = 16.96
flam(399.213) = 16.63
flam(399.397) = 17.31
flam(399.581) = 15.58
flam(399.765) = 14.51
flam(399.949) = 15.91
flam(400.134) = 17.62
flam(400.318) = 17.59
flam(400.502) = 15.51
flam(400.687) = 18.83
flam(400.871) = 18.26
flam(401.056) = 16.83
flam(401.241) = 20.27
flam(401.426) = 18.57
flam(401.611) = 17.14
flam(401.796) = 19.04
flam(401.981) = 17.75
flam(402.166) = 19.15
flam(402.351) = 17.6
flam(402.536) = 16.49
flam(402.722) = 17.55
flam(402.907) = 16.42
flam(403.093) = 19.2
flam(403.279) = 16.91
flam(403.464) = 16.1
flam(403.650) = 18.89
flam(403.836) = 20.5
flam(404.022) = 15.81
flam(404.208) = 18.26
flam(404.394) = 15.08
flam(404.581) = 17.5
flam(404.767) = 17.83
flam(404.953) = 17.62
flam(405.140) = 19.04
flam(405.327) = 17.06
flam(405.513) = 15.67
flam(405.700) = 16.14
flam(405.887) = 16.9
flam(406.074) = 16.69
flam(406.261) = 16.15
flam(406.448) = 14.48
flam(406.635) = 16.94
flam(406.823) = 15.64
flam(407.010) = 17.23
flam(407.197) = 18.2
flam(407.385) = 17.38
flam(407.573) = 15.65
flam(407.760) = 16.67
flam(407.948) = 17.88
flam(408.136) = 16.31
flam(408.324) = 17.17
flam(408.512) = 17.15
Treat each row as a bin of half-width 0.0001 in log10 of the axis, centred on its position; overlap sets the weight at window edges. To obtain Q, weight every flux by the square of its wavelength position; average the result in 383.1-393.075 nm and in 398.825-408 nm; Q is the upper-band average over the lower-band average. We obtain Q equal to 1.66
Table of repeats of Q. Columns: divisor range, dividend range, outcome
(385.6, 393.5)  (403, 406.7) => 1.59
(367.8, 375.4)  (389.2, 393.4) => 1.40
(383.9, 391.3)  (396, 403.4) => 1.41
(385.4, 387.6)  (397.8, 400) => 1.40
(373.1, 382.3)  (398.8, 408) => 1.86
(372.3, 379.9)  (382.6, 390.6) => 1.08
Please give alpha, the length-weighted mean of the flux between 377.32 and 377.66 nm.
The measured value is 13.6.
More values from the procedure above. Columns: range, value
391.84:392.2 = 12.1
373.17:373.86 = 9.1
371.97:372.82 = 9.76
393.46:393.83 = 7.99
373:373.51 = 9.12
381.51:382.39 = 10.6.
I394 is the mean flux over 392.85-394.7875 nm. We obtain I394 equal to 9.65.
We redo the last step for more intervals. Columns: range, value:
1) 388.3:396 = 11.8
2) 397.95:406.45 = 17.1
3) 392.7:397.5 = 10.2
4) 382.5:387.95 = 10.2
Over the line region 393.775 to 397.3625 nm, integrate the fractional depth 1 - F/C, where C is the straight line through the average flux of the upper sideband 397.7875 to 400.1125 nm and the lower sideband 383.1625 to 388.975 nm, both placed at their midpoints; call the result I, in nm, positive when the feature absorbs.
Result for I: 0.863 nm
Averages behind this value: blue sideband 10.3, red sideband 15.6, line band 10.8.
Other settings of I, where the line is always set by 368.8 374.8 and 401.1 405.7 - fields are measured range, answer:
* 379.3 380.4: 0.17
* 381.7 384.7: 0.90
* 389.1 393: 0.52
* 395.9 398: 0.86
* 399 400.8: 0.02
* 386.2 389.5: 0.66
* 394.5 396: 0.24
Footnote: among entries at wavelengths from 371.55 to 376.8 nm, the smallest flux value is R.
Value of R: 7.578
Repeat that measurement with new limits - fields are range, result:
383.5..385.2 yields 5.646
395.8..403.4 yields 5.449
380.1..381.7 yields 10.02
